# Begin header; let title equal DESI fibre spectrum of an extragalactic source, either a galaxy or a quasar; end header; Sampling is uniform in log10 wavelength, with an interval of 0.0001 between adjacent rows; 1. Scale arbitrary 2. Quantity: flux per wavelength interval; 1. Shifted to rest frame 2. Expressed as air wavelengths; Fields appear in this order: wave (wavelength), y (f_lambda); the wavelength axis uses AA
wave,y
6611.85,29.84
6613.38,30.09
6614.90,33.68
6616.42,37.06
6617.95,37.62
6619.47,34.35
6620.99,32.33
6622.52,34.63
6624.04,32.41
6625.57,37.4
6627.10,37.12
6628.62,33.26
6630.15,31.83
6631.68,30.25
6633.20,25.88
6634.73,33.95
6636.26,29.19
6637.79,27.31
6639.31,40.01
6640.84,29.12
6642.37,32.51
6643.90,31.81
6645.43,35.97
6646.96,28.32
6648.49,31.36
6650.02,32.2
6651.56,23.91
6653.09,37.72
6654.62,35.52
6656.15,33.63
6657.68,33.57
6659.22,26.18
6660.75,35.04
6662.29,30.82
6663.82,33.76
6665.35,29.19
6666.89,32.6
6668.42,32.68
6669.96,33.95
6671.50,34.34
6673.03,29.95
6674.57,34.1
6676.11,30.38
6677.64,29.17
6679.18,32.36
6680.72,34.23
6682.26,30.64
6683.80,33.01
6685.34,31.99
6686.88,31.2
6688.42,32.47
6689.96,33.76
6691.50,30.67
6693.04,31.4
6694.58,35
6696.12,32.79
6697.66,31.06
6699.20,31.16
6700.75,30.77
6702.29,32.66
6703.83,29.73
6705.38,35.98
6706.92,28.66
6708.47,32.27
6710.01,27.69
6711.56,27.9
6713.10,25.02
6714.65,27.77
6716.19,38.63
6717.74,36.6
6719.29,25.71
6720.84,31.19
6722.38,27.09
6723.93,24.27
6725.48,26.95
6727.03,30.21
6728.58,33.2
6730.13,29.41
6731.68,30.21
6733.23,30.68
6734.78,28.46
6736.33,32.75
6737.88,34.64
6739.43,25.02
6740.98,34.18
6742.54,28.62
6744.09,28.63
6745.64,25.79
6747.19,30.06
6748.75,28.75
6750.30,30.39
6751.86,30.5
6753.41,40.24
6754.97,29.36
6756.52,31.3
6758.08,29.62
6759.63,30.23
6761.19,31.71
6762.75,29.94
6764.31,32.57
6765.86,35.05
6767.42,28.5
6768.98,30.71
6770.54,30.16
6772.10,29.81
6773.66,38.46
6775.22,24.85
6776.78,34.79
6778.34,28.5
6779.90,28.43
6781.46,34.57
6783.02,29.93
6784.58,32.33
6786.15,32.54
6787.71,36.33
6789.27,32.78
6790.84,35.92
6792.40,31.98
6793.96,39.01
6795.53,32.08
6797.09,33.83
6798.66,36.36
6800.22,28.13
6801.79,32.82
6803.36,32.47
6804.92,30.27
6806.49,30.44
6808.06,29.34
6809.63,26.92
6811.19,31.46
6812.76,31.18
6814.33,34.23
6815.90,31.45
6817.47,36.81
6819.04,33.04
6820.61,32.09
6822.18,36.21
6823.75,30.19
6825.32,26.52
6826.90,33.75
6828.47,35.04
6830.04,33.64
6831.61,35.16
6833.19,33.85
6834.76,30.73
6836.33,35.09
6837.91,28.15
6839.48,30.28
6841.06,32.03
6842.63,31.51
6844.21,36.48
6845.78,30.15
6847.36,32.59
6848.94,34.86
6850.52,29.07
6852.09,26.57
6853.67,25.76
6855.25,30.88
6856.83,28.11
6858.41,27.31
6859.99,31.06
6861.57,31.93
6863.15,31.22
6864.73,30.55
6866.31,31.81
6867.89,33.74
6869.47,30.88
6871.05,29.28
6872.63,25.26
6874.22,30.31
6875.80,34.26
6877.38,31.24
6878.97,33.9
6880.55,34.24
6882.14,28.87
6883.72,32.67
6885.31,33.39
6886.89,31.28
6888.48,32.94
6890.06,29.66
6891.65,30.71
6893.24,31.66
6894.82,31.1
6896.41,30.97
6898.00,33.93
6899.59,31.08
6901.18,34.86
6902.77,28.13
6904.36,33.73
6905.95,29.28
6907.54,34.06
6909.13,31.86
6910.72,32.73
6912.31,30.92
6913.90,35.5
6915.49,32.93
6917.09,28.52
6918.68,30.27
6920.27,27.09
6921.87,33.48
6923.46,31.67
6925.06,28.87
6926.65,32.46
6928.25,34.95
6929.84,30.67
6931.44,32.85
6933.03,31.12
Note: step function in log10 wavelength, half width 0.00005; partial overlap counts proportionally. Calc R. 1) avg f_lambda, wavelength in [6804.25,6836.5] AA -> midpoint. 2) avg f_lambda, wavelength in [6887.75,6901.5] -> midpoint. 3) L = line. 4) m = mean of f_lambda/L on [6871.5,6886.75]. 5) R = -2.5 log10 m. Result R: 0.01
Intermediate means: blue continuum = 32.2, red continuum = 31.8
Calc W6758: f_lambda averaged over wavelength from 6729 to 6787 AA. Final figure 30.9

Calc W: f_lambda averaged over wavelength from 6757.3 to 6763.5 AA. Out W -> 30.4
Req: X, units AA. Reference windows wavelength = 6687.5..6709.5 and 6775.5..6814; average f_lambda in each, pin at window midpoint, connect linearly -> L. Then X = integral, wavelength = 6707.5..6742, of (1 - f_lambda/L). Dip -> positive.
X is 2.2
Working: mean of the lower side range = 32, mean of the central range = 30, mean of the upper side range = 32.1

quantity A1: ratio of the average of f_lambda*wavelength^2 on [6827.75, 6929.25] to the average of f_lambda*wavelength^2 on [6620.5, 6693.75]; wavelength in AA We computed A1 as 1.05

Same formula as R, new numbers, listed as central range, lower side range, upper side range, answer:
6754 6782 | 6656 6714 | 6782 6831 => 0.04 mag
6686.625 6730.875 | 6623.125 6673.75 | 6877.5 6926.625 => 0.05 mag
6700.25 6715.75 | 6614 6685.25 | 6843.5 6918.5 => 0.08 mag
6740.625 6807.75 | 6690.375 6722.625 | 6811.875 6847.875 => 0.01 mag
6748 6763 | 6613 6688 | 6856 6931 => 0.03 mag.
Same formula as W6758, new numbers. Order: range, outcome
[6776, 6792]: 32.6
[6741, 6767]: 30.9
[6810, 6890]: 31.6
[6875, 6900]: 32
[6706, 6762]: 30.1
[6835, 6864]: 30.7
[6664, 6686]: 32.1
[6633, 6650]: 31.6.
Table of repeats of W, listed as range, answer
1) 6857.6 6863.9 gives 30.4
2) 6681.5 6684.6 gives 31.8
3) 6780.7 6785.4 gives 32.2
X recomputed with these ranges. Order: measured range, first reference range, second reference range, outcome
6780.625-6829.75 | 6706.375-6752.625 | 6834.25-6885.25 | -3.4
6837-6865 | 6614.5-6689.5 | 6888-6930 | 1.2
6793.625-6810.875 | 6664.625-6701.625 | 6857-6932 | 0.0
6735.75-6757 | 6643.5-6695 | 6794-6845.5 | 1.0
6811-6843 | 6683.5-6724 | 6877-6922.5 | -1.0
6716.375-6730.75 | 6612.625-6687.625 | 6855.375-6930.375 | 1.0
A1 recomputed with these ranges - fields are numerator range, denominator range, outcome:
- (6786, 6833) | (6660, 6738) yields 1.08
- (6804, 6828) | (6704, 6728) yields 1.10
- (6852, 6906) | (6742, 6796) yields 1.01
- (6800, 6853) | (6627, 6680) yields 1.05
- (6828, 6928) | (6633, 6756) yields 1.06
